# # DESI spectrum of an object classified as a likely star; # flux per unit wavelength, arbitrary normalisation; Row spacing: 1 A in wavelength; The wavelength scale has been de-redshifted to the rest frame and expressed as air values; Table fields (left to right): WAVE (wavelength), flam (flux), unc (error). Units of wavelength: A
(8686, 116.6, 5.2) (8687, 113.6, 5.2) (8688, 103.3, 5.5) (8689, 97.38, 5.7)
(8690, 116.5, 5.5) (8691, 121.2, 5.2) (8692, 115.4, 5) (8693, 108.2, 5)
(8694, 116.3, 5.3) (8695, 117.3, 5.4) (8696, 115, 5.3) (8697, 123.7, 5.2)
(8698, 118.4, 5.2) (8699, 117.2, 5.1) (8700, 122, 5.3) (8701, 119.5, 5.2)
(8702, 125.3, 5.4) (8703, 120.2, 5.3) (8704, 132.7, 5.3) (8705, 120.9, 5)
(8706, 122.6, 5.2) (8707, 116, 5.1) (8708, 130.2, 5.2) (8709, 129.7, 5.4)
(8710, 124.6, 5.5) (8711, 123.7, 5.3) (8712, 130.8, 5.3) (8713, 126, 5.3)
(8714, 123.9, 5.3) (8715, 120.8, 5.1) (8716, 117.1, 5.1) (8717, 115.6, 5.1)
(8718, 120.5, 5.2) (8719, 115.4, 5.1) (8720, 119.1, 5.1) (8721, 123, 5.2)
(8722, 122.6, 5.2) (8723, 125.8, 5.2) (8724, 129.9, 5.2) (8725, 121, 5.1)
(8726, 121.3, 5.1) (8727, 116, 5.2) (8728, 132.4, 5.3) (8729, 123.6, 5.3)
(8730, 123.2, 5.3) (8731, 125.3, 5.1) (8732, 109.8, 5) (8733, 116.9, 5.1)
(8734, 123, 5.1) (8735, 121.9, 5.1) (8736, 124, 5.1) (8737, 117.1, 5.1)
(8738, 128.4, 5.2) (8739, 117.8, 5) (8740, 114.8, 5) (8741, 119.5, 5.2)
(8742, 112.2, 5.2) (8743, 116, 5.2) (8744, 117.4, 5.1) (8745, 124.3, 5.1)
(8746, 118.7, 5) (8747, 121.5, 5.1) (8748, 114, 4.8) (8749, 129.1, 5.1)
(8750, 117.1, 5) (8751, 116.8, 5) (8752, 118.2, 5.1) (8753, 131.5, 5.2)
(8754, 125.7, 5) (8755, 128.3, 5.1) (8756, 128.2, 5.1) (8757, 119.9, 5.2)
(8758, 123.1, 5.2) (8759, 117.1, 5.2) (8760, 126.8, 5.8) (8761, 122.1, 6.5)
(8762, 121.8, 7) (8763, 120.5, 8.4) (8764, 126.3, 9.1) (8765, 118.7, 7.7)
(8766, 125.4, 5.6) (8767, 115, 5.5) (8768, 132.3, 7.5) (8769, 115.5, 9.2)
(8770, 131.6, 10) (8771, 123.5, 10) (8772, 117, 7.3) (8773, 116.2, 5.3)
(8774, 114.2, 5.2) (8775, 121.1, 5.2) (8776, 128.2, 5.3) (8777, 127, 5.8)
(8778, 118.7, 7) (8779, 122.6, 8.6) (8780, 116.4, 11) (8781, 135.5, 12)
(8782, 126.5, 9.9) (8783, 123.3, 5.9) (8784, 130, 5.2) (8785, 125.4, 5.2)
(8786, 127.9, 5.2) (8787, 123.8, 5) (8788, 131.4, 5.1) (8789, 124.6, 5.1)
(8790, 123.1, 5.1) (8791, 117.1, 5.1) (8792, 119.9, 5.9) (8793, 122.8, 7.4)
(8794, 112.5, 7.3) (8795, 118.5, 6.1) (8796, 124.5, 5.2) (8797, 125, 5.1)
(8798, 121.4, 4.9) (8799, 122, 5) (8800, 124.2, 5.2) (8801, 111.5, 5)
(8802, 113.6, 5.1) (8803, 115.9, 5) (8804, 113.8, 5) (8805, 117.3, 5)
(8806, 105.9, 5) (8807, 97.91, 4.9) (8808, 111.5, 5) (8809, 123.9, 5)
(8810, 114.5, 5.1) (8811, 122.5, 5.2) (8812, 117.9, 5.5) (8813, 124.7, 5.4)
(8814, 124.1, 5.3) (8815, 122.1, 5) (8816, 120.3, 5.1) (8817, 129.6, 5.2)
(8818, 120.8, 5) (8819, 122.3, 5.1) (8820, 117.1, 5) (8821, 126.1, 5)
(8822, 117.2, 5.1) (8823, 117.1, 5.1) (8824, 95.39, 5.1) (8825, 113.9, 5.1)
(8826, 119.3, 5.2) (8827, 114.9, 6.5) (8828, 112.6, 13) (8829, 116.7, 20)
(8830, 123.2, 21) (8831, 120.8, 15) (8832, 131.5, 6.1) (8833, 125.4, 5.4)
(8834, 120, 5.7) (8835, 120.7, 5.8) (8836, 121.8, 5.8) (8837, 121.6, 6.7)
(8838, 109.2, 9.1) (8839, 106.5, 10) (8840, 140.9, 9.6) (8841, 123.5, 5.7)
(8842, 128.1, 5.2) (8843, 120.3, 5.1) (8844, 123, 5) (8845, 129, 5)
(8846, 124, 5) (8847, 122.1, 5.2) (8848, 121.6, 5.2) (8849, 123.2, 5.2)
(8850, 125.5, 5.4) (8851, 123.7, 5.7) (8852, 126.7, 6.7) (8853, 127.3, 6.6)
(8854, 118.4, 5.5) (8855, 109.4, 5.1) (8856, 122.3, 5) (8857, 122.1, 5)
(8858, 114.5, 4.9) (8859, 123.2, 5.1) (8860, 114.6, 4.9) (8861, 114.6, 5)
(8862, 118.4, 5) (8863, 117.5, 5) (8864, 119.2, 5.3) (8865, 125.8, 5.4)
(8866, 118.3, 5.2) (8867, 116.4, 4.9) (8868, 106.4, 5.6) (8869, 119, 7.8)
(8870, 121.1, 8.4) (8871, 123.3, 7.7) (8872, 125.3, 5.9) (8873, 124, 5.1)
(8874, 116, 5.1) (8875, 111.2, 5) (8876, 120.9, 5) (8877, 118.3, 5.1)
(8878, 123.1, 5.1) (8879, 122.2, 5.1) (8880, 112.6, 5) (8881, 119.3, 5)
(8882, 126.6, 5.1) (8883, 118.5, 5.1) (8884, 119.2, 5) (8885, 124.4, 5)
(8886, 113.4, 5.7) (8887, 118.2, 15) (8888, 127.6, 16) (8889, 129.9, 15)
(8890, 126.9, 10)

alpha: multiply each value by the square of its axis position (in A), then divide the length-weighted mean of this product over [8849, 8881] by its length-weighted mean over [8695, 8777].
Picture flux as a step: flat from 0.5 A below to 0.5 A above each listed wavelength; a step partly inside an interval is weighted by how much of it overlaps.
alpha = 1.01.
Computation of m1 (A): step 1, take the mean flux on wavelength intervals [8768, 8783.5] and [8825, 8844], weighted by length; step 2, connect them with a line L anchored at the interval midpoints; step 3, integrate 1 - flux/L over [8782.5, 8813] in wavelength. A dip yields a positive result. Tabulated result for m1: 0.6 A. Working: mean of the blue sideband 123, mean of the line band 120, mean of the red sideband 121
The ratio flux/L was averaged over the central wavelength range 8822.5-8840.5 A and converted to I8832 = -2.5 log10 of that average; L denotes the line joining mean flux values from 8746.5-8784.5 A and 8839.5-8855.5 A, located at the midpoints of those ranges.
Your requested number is 0.05 mag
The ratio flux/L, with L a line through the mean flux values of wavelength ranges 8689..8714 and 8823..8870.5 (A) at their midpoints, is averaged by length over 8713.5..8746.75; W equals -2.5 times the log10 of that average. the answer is 0.00 mag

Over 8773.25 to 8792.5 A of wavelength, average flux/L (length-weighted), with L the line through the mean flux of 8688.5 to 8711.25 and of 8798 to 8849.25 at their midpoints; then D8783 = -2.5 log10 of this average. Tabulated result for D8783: -0.040 mag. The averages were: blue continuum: 120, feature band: 124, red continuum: 119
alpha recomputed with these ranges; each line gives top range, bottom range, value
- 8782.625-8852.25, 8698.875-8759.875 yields 1.01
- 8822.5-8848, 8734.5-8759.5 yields 1.01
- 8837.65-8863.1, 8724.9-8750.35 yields 1.03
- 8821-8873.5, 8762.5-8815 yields 1.01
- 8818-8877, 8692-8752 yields 1.02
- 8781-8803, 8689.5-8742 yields 1.03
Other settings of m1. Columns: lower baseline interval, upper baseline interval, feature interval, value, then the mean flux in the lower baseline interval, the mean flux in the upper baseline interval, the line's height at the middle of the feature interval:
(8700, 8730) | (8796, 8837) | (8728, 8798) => -0.7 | 123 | 119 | 121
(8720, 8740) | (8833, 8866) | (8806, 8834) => 0.7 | 122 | 121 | 121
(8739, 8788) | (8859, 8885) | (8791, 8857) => 0.4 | 122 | 119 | 120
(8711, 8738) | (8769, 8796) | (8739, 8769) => 0.3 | 122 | 123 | 122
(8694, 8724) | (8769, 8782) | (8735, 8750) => 0.3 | 122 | 123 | 122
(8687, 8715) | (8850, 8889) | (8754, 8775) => -0.4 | 120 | 120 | 120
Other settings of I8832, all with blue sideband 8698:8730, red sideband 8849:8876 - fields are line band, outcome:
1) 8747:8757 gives -0.01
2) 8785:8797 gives -0.01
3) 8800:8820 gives 0.03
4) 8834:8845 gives -0.02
